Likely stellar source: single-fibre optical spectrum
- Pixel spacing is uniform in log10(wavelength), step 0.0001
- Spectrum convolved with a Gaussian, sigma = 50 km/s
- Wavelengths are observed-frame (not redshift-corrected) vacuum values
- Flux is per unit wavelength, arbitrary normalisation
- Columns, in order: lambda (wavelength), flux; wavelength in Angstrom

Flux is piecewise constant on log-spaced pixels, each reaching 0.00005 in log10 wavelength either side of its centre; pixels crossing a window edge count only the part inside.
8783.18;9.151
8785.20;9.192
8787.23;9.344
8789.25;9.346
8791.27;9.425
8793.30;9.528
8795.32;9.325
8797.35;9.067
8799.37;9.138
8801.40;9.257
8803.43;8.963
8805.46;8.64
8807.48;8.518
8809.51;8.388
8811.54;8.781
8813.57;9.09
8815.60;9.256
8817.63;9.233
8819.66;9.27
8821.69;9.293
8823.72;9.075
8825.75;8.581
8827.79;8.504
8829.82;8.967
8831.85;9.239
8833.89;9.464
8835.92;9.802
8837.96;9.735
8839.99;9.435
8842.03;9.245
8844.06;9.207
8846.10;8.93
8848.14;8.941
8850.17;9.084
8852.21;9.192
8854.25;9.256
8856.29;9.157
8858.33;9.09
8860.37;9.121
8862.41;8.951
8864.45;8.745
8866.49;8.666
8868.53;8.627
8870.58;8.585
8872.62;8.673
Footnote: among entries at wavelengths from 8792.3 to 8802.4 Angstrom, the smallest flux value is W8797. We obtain 9.067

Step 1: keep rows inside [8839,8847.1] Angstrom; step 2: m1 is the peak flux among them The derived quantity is 9.435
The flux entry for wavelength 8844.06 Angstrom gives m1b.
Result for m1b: 9.207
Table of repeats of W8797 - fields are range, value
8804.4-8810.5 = 8.388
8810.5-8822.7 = 8.781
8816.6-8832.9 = 8.504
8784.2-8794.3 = 9.192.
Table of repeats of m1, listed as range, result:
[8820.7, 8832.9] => 9.293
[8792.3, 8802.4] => 9.528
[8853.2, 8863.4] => 9.256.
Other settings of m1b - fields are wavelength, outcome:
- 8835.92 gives 9.802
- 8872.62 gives 8.673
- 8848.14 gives 8.941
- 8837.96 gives 9.735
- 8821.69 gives 9.293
